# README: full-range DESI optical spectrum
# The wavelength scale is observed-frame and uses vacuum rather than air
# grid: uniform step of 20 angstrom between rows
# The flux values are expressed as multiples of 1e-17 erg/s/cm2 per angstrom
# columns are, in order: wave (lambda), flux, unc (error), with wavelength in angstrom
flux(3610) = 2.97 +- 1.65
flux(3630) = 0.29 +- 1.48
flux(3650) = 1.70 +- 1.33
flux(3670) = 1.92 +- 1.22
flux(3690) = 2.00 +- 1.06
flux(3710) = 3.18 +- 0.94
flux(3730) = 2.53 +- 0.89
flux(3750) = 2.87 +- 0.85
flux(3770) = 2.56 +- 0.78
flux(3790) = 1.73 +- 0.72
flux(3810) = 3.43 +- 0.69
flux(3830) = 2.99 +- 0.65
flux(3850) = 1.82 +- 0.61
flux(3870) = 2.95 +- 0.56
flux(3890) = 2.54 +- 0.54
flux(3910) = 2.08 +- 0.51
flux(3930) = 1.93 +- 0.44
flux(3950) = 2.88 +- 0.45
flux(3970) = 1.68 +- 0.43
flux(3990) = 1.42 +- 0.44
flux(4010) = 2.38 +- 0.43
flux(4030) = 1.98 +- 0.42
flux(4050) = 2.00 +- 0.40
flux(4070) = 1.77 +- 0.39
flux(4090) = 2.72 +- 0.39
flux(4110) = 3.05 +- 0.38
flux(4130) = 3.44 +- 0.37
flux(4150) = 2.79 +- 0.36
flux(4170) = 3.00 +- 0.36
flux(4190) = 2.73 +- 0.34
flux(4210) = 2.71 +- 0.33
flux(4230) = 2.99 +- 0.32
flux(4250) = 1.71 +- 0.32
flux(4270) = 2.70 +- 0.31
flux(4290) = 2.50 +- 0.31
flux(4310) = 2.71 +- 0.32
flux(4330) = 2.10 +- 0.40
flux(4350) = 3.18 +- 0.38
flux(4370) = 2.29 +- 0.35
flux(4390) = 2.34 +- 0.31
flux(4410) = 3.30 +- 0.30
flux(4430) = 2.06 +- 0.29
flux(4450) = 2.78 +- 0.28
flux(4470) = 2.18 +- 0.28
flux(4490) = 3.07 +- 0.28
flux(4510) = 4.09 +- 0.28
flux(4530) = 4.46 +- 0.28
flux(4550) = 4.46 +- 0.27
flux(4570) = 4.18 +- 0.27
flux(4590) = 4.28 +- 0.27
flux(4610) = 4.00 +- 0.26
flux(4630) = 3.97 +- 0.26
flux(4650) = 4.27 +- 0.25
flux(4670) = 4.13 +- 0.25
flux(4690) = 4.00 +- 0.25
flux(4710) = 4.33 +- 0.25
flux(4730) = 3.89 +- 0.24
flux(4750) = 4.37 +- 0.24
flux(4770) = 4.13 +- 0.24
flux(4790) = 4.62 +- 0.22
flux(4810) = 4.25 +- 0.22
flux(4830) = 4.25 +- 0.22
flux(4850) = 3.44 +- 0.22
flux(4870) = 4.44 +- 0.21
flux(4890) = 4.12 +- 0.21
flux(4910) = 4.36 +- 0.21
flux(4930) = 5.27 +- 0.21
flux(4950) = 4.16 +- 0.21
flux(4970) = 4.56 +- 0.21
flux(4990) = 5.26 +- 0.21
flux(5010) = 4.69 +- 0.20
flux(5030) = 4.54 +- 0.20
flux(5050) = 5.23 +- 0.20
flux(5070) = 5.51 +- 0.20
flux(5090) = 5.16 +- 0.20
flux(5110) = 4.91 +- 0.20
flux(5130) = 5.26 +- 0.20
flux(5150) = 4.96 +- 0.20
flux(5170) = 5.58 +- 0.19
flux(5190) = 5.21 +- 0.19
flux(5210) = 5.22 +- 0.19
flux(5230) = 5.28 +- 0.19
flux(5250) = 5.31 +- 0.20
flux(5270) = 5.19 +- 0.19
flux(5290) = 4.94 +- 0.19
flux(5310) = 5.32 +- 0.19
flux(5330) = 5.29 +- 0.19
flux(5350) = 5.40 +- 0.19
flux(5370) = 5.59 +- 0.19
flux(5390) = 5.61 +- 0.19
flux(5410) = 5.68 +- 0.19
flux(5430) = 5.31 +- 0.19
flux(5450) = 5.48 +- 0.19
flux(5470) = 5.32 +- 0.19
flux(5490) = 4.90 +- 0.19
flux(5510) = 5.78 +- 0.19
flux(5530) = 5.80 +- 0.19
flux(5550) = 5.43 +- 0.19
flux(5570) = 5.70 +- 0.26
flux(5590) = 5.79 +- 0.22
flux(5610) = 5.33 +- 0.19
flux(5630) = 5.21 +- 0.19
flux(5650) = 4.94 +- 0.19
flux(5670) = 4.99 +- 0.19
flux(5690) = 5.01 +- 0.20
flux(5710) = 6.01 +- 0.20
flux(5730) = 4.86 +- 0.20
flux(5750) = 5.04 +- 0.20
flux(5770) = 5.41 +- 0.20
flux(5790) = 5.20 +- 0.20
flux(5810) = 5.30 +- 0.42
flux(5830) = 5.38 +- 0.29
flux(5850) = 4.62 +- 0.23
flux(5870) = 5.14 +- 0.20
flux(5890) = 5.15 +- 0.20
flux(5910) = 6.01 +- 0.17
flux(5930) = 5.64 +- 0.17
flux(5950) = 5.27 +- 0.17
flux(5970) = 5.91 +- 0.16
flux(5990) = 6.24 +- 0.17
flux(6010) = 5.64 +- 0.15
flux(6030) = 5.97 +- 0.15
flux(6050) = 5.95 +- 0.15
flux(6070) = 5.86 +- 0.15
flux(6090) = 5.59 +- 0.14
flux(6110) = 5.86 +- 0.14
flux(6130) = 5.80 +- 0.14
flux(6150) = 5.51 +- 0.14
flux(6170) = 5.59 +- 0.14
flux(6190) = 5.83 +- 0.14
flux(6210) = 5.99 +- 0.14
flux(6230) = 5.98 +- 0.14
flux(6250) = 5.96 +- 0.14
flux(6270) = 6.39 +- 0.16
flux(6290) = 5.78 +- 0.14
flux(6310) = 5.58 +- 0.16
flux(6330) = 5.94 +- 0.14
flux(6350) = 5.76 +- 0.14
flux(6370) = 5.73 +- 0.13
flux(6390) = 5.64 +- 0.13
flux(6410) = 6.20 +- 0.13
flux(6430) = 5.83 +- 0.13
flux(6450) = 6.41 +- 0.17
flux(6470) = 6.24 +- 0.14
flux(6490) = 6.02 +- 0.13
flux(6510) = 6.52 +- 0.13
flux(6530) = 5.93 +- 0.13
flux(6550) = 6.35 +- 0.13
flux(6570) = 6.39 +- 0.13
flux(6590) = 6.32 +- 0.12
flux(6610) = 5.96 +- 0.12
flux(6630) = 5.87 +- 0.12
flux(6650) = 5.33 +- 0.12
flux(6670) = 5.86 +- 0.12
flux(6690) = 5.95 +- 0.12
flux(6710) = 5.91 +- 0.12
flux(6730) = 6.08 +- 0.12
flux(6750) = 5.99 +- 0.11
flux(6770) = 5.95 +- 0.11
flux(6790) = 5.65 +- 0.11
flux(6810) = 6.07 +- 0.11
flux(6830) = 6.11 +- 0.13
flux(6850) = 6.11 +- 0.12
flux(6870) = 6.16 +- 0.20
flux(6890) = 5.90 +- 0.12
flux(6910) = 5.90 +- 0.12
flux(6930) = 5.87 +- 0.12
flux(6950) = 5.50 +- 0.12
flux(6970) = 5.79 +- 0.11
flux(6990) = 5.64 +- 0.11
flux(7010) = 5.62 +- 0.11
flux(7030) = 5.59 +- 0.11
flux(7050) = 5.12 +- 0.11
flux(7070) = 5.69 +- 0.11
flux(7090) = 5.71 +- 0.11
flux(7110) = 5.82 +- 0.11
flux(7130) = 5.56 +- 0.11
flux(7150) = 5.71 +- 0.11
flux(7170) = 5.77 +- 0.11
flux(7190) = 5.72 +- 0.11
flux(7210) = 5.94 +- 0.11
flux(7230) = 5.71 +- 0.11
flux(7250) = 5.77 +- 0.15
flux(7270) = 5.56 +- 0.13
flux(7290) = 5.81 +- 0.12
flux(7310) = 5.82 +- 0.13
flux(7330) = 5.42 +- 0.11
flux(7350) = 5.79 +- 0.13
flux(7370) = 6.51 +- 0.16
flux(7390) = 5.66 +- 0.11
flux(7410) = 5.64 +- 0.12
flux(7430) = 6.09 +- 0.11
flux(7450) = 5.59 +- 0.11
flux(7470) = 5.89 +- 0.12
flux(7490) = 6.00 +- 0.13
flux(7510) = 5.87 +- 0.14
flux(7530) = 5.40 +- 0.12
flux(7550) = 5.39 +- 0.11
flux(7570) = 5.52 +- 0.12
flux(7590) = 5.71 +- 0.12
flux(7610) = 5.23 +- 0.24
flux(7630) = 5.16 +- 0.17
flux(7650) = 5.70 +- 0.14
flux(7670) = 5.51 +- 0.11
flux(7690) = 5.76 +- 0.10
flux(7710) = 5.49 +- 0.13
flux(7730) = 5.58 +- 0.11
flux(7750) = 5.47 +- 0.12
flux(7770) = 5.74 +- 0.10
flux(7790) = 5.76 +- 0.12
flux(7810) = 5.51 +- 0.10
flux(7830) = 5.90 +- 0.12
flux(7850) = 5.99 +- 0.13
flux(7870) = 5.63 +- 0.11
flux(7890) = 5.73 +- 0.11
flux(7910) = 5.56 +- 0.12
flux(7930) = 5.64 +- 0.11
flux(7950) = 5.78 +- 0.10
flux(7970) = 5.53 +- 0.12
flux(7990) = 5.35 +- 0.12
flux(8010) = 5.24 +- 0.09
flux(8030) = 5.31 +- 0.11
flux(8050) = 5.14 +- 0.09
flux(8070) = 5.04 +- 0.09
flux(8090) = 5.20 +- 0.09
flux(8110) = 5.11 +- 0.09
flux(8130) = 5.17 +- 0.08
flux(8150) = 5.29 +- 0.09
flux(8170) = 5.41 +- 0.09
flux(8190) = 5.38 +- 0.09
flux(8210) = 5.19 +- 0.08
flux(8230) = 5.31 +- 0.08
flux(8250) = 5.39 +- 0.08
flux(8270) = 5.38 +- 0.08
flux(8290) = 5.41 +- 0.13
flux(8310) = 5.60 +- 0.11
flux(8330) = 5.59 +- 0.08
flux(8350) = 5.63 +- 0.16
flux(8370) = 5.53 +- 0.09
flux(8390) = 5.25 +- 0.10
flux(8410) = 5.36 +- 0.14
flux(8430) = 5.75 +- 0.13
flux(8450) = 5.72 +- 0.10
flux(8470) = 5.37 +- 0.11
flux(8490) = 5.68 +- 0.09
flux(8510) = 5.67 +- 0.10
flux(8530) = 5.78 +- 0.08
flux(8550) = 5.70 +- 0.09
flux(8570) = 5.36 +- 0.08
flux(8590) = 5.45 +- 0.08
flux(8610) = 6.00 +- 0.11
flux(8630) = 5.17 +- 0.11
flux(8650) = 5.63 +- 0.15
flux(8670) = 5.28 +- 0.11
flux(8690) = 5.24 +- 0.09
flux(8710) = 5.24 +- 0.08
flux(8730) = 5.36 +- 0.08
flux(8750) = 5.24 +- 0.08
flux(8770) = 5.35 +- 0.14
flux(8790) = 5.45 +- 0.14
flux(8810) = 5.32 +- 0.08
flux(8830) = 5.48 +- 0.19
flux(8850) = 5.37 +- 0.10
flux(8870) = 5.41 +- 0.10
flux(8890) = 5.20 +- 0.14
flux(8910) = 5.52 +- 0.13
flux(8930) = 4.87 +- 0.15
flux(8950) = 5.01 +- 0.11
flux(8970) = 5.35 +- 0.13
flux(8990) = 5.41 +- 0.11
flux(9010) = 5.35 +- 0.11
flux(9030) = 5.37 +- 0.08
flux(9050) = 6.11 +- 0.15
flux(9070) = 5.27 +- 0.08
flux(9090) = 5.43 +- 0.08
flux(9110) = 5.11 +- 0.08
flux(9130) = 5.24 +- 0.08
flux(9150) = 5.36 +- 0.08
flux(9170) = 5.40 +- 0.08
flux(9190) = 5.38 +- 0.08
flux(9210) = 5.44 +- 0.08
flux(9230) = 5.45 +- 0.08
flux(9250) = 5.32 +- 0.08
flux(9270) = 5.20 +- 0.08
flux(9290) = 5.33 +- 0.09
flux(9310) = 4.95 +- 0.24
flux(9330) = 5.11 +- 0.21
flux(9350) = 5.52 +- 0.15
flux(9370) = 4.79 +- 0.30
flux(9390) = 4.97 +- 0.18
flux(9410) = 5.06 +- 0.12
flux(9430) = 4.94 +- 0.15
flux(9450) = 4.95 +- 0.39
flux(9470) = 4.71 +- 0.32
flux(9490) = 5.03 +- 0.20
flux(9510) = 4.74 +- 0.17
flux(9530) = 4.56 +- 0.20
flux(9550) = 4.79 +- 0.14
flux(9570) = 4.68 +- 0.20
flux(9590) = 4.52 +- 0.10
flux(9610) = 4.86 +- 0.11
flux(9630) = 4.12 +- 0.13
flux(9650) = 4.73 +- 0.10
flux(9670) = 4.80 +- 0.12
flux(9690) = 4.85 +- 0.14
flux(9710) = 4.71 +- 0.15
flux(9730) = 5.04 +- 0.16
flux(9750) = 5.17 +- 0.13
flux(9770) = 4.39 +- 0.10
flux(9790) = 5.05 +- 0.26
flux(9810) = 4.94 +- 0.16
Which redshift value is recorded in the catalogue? 0.13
